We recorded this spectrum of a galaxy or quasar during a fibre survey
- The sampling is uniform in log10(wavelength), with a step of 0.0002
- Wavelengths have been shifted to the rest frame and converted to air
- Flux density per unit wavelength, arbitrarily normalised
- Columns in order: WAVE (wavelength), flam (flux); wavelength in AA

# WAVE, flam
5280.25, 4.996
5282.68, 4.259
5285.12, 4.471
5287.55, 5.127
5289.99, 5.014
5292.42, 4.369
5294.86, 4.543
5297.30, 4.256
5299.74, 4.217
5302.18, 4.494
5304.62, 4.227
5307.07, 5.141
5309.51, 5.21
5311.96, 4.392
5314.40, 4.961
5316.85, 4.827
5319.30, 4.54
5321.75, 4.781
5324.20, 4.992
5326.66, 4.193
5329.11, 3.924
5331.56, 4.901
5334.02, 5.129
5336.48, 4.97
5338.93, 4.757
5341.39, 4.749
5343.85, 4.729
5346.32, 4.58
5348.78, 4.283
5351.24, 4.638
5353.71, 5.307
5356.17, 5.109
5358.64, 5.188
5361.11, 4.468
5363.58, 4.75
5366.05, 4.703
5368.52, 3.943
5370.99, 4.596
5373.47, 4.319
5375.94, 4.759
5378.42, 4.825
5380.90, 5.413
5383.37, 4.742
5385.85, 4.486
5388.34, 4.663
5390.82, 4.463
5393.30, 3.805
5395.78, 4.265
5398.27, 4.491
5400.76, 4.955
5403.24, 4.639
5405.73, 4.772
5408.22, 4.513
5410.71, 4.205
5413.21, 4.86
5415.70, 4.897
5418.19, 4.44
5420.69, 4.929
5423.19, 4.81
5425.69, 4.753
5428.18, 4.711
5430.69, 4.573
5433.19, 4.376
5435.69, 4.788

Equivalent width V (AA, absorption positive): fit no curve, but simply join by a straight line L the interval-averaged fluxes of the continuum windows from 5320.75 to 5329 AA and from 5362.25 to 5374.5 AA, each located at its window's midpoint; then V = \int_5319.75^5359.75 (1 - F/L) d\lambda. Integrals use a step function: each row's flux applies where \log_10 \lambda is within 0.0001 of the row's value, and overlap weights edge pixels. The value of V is -2.1 AA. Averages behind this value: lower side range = 4.55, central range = 4.76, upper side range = 4.46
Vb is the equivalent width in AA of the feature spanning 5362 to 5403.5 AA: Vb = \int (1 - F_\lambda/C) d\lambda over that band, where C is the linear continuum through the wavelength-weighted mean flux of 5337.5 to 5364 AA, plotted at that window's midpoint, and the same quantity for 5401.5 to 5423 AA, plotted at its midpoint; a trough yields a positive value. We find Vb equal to 1.31 AA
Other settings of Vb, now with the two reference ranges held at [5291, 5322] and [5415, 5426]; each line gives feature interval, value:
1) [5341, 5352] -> 0.2 AA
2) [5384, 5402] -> 1.0 AA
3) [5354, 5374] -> 0.0 AA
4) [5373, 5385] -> -0.3 AA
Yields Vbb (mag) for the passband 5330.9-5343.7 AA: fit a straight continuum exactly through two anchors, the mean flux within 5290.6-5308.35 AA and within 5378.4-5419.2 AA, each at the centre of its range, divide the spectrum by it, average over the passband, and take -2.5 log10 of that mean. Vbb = -0.08 mag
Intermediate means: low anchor 4.49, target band 4.89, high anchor 4.61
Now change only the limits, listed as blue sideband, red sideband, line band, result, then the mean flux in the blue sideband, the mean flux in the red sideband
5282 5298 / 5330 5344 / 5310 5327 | 0.01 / 4.6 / 4.86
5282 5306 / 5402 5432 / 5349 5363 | -0.07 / 4.51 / 4.67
